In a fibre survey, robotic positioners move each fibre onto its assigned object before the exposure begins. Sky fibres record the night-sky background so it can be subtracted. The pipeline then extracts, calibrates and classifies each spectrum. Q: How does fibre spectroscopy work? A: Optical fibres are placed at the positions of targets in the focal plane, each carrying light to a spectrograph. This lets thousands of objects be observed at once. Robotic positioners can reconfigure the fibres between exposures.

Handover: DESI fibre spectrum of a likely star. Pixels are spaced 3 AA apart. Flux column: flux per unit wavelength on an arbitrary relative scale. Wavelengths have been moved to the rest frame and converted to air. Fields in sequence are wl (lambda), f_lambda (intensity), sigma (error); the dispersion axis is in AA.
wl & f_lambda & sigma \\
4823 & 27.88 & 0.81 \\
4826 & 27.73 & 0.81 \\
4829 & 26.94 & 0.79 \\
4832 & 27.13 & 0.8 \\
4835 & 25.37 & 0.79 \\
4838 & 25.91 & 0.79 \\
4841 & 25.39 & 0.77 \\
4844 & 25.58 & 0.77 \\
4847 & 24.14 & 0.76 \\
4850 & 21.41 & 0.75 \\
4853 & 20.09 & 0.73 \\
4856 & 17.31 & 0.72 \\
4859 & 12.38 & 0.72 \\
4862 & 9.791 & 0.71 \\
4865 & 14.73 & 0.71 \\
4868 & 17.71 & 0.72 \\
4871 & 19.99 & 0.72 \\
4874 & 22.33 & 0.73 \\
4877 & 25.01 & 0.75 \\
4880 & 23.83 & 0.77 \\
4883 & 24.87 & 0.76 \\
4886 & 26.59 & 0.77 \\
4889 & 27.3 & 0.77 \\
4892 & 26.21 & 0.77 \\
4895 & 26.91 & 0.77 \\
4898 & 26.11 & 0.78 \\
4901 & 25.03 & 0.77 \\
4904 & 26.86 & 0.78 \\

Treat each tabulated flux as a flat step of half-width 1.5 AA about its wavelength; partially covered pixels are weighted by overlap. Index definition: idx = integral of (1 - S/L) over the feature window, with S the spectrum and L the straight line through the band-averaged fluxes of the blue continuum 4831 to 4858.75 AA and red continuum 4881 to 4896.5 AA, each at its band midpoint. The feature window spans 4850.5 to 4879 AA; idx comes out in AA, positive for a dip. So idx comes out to 7.68 AA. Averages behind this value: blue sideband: 23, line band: 17.9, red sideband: 26.3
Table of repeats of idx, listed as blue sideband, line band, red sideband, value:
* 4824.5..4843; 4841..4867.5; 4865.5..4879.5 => 5.78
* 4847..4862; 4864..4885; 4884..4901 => 0.85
